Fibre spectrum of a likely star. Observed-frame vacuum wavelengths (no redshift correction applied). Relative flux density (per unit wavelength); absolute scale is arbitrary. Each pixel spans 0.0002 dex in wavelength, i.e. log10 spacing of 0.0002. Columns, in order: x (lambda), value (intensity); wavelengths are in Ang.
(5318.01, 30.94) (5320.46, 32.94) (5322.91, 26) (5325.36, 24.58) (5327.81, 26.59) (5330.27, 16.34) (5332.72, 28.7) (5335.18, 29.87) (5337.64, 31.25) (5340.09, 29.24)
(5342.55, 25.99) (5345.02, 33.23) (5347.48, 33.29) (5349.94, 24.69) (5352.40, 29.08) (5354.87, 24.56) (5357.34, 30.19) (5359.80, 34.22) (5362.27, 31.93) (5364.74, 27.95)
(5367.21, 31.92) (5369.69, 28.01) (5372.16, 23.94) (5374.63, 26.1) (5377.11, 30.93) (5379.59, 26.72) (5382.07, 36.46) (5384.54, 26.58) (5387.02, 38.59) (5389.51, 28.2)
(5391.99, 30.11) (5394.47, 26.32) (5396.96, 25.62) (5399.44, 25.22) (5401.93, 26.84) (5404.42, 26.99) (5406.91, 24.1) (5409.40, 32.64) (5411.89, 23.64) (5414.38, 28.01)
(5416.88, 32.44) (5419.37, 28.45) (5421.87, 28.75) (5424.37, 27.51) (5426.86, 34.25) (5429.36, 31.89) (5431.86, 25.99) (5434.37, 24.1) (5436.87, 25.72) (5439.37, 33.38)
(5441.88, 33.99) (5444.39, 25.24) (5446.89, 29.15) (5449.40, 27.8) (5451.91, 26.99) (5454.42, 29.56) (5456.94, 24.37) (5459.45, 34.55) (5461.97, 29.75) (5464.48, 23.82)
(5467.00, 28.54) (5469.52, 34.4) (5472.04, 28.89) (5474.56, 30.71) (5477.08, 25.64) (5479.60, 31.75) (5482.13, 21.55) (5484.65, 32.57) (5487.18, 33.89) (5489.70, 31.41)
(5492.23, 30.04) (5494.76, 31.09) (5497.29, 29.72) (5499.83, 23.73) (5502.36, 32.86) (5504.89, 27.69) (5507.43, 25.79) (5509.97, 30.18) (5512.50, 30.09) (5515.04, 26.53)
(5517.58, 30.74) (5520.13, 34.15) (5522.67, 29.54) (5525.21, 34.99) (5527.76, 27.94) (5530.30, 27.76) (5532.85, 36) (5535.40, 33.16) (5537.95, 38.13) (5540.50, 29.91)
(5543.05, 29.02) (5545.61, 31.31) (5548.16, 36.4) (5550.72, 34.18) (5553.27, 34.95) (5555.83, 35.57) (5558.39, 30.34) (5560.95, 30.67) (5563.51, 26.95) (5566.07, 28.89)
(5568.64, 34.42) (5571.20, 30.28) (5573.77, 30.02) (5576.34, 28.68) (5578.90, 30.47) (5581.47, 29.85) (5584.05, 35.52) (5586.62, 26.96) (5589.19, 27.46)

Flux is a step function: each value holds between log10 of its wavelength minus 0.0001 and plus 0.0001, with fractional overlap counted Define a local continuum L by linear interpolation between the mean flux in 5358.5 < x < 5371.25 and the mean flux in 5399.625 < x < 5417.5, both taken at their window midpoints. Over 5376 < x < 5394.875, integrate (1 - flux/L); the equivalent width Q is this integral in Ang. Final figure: -1.0 Ang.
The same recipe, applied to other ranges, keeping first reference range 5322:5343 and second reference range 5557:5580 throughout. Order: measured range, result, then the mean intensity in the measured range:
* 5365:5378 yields -0.5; 28.1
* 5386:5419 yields -0.8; 28.3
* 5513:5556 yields -3.8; 32.2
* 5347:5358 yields -0.4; 27.9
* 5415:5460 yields -1.4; 29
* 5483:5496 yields -1.2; 31.5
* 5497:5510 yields 0.5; 28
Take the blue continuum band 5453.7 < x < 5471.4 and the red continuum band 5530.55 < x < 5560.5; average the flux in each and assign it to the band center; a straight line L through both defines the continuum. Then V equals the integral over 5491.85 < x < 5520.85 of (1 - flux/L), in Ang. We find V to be 1.9 Ang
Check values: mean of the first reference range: 29.2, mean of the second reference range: 33.3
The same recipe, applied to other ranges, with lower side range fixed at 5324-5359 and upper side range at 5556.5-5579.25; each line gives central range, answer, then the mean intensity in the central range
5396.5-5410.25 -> 0.8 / 26.8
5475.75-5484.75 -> 0.6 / 27.3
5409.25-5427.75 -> -0.4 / 29.2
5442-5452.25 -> 0.3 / 28.1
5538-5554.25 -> -1.6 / 33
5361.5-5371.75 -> -0.5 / 29.4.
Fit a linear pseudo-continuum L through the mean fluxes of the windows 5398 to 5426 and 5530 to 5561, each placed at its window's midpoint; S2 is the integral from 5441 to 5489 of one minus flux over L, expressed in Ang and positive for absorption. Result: 1.3 Ang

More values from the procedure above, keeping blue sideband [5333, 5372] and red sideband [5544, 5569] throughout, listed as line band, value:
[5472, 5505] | 2.0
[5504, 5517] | 1.4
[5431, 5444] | 0.9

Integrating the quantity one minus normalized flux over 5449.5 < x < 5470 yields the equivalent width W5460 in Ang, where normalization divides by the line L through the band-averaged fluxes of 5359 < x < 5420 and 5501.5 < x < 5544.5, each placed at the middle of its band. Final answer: 0.8 Ang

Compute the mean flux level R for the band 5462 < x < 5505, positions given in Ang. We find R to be 29.4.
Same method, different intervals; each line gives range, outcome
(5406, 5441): 28.7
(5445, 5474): 28.9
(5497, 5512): 28.3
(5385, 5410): 28.3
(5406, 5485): 28.7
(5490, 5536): 30.1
